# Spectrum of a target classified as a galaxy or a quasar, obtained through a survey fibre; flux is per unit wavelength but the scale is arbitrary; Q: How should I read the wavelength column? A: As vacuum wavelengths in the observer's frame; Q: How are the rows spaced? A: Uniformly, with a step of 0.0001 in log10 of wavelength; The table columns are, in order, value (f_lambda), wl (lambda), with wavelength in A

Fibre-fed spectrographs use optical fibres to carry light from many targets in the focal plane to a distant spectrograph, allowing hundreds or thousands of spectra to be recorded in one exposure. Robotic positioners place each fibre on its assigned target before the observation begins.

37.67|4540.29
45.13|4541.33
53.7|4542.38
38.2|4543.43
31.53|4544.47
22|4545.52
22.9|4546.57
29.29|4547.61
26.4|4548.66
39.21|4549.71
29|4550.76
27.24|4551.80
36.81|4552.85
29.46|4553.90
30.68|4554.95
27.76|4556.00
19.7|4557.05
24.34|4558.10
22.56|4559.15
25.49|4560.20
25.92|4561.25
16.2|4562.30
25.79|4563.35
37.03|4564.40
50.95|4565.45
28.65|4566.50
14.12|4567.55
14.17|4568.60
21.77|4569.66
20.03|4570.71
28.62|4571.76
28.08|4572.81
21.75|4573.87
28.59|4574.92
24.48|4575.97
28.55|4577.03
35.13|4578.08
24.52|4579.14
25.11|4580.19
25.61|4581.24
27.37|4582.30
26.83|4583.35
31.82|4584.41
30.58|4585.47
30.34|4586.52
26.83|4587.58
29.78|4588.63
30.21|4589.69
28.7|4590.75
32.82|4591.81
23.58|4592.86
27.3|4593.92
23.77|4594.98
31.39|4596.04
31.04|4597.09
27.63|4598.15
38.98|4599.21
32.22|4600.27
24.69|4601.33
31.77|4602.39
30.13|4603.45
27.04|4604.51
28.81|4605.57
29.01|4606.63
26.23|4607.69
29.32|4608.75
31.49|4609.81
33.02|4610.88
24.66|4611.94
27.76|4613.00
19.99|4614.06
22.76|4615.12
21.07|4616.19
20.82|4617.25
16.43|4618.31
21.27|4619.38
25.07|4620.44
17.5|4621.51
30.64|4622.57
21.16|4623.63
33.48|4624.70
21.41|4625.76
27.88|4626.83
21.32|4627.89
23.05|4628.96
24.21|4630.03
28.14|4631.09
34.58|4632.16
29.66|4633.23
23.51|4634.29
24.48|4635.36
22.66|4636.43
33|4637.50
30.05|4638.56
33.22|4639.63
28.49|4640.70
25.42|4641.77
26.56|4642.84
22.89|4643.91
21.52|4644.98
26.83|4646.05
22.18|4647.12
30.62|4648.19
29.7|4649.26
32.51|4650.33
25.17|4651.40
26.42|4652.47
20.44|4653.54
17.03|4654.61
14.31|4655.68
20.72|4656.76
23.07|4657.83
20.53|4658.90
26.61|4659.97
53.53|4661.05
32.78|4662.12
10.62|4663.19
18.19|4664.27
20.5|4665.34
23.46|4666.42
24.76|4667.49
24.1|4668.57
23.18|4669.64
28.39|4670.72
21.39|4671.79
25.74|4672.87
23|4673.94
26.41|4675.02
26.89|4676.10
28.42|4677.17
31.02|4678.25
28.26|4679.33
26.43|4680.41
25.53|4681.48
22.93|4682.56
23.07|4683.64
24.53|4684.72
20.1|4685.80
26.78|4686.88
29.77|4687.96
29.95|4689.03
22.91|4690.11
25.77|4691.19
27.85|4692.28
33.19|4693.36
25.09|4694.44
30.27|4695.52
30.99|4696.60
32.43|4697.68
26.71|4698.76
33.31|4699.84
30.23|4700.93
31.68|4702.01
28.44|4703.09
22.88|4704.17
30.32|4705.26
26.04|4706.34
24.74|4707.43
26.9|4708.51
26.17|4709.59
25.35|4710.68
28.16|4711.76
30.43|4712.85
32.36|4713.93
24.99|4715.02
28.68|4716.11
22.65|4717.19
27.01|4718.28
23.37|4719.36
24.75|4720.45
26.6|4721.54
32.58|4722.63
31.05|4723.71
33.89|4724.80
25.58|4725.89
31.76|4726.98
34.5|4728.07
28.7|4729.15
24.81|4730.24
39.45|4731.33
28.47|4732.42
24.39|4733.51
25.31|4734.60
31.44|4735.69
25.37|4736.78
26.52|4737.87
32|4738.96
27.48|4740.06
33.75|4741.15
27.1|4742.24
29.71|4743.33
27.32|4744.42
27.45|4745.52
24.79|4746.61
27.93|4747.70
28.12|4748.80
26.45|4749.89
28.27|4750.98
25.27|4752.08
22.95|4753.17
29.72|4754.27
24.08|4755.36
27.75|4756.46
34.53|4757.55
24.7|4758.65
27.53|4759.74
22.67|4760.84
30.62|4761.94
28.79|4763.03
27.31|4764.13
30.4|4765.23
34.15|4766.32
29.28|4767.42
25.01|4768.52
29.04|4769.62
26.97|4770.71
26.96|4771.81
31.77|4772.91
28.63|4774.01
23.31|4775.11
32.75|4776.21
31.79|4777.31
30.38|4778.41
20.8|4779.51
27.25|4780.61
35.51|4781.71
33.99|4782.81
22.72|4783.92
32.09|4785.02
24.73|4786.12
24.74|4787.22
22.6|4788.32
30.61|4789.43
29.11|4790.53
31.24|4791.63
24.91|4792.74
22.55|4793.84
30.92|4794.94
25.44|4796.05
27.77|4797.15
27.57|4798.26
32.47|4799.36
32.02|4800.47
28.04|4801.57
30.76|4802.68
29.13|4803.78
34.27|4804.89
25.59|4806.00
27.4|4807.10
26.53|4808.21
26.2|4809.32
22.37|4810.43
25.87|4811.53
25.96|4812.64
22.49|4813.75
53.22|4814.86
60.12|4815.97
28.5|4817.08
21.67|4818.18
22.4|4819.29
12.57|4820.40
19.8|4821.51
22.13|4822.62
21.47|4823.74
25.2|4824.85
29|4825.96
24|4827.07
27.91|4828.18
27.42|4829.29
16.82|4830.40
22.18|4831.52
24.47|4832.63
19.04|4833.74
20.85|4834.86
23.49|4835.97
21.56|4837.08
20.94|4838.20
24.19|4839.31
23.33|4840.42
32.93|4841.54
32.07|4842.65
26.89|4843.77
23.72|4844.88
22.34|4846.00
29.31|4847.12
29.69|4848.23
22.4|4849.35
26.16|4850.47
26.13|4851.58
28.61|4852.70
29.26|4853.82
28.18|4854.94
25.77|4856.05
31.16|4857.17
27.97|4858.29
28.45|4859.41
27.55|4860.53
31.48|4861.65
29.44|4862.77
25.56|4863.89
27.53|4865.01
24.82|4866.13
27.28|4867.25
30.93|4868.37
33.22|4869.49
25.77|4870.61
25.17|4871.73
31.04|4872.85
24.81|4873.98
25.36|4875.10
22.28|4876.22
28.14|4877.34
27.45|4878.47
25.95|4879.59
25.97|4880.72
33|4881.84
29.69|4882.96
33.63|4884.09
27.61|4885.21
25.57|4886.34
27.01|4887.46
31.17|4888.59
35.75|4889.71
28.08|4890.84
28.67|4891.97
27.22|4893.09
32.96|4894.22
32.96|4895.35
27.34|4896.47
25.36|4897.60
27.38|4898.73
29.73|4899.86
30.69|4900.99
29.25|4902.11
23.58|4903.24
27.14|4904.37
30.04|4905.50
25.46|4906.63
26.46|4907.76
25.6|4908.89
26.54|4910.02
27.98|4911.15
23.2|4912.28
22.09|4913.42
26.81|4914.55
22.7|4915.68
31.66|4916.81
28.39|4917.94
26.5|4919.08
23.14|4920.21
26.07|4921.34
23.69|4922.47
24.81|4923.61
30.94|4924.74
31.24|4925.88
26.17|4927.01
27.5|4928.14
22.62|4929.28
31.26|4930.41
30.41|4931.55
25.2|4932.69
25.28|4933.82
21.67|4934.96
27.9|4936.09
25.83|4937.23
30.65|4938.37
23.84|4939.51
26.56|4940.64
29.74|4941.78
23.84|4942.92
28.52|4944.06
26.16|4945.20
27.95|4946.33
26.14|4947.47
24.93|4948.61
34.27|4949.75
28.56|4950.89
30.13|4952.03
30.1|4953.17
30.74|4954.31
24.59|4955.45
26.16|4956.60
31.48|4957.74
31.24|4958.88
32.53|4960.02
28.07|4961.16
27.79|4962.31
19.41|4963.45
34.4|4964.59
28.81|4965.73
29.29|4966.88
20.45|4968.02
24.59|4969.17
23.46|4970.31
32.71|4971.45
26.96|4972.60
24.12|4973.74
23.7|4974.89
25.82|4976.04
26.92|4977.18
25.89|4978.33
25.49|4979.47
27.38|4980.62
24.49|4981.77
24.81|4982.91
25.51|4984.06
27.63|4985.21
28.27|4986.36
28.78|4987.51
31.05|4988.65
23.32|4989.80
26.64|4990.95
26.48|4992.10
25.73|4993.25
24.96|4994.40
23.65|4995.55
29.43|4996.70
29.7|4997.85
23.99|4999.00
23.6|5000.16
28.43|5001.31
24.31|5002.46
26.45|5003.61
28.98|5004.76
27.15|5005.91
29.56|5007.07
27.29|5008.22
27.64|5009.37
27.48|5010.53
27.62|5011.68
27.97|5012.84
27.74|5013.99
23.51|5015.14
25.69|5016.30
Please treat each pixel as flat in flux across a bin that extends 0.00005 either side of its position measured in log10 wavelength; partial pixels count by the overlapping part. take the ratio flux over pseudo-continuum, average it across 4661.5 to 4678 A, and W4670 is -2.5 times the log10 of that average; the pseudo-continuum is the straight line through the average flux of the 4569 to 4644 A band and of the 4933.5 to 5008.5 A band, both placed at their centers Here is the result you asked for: 0.12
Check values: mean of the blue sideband 27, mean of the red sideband 27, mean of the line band 24.1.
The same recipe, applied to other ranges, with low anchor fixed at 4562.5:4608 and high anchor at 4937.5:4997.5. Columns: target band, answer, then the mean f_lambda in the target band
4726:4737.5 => -0.06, 29.2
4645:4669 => 0.14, 24.7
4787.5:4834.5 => 0.02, 27.1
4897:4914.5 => 0.03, 26.7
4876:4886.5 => -0.03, 28.2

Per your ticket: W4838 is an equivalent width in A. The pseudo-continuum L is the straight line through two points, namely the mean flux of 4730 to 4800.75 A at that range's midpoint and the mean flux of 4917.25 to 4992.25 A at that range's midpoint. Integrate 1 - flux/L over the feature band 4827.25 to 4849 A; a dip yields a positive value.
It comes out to 2.4 A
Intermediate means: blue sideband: 28.2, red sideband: 27.1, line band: 24.7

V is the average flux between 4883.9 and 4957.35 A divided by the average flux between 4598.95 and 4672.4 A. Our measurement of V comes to 1.07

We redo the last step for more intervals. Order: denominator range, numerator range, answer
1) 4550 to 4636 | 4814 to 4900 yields 1.01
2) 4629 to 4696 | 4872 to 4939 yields 1.06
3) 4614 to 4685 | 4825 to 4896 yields 1.08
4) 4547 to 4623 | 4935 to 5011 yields 0.99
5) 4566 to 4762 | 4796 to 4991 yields 1.01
